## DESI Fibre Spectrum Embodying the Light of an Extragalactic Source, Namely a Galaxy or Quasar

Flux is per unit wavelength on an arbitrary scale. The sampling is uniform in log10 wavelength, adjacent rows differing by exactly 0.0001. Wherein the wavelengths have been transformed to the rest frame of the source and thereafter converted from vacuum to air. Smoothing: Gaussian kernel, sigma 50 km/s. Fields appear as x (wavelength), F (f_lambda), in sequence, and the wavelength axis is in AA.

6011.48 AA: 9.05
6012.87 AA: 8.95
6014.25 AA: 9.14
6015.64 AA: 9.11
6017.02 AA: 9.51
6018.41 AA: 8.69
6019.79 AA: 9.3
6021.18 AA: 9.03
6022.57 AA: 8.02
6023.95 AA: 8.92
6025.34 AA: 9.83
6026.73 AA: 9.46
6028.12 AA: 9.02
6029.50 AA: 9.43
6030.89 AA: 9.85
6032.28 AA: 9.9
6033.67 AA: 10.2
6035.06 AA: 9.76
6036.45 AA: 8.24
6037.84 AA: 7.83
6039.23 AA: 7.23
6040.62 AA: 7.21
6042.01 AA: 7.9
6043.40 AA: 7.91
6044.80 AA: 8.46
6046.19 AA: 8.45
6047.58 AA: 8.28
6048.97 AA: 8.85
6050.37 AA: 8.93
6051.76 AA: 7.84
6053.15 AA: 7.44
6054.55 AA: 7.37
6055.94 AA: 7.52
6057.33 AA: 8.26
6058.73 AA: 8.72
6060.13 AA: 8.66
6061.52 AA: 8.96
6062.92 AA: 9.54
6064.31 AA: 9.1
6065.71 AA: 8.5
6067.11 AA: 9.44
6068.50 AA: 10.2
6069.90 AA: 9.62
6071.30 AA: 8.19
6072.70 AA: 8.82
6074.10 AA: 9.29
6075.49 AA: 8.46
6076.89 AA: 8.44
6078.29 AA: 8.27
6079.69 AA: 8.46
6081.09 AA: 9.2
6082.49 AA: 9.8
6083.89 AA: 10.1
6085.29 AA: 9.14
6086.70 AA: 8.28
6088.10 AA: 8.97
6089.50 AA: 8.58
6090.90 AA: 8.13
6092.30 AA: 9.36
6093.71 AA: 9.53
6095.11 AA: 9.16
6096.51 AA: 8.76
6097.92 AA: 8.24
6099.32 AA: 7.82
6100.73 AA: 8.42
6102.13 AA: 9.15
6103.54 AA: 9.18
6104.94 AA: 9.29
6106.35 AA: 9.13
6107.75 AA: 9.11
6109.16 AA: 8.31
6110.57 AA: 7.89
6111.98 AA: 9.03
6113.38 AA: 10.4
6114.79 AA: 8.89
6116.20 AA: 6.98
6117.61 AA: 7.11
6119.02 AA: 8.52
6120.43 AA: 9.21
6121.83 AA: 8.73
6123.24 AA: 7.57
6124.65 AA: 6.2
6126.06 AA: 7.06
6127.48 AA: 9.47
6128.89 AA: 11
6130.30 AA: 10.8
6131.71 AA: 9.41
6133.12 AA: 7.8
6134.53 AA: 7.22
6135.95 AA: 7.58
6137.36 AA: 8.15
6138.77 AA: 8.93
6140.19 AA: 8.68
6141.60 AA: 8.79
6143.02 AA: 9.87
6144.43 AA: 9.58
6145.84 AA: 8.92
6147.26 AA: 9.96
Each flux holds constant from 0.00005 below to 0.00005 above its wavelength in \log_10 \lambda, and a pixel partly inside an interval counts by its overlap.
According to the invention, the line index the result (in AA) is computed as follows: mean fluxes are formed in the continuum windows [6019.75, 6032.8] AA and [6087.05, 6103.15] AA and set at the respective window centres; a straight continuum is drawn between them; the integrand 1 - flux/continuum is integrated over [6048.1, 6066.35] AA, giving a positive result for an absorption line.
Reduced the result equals 1.2 AA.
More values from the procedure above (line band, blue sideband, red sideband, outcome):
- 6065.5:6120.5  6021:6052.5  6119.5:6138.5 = -1.6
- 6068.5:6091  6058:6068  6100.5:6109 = 0.3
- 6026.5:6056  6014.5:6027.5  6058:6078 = 1.8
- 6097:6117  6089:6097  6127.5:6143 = 0.5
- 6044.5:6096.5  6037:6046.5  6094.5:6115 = -2.9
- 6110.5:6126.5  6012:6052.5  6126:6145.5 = 1.4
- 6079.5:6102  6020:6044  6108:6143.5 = -0.6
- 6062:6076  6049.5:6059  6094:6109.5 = -1.5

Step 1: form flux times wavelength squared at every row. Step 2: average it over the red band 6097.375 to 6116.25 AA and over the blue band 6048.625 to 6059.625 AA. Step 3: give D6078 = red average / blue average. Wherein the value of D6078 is 1.1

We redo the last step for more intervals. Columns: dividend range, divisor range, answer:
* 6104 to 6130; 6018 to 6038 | 0.96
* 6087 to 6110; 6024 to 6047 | 1.02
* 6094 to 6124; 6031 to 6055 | 1.05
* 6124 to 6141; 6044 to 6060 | 1.07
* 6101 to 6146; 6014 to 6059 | 1.03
